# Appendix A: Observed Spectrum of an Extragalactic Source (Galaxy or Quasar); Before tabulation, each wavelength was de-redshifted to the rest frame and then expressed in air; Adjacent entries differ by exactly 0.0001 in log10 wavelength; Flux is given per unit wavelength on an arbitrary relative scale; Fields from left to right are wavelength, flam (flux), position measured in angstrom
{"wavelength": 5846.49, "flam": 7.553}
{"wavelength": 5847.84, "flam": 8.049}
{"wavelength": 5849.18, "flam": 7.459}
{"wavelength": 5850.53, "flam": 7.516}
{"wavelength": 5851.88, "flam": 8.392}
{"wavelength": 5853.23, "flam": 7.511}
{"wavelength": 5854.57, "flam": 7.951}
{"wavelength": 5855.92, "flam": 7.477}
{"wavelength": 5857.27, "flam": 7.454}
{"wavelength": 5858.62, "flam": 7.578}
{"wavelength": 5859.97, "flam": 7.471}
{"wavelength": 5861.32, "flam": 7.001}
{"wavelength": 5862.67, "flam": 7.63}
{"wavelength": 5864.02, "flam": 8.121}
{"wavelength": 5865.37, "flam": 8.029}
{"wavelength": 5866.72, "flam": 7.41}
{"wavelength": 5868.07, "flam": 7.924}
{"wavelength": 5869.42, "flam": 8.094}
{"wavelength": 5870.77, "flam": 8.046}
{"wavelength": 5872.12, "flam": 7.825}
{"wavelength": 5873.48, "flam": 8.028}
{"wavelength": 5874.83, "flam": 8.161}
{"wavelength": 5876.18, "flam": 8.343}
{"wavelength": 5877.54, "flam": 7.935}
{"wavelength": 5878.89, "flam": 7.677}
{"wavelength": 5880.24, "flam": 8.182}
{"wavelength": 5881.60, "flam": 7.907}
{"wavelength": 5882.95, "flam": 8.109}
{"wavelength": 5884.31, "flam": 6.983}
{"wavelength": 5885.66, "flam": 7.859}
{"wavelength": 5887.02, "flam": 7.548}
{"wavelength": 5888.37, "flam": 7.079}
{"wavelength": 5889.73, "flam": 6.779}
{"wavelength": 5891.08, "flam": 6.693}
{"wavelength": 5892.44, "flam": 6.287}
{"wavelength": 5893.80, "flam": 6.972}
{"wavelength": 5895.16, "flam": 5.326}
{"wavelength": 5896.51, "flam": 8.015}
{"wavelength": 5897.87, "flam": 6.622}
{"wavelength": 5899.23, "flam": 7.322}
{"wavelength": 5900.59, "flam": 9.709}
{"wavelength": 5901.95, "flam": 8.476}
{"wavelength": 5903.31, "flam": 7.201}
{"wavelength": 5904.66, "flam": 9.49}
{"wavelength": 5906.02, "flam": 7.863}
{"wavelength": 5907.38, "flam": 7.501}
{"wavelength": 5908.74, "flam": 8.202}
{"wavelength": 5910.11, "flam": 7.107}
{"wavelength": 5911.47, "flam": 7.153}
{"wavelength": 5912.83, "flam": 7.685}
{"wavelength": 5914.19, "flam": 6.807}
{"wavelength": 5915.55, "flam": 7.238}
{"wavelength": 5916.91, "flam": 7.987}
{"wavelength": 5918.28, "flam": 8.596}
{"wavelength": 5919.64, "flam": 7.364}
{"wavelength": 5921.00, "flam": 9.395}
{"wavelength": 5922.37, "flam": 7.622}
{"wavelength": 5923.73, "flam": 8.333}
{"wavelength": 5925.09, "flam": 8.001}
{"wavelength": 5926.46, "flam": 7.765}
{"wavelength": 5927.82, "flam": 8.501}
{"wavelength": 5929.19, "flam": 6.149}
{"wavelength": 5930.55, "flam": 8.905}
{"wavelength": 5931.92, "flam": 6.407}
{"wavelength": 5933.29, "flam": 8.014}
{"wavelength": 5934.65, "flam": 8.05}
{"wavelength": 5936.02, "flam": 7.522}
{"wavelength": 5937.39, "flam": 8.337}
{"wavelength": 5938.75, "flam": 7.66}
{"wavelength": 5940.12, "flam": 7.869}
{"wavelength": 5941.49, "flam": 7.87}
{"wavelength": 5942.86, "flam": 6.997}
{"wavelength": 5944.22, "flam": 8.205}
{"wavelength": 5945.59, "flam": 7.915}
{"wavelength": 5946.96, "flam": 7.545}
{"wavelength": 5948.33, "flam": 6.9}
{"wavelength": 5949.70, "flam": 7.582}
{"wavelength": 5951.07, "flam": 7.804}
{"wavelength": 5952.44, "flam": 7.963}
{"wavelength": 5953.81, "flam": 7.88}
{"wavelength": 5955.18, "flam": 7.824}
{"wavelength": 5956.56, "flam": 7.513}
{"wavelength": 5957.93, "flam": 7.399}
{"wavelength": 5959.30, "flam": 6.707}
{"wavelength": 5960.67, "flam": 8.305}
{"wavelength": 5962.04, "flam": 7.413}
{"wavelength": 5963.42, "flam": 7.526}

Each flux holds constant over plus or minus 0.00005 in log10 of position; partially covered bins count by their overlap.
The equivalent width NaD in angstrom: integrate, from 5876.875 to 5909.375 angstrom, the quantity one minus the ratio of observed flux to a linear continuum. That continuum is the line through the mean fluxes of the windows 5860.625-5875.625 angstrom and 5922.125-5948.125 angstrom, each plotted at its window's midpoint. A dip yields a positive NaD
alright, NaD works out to 1.0 angstrom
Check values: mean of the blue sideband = 7.85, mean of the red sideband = 7.76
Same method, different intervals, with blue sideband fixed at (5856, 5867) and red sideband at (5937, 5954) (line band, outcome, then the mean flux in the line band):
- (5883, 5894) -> 0.78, 7.09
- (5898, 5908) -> -0.64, 8.14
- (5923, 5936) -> -0.14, 7.78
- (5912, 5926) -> -0.39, 7.89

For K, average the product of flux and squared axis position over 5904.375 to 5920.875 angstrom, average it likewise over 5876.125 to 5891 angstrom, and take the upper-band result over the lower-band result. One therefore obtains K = 1.03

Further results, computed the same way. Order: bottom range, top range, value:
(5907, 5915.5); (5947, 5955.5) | 1.05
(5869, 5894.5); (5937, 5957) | 1.04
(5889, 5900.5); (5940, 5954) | 1.13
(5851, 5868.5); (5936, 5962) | 1.03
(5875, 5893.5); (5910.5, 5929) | 1.06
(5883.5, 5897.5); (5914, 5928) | 1.16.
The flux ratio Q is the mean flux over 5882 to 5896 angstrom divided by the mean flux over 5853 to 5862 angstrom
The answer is 0.93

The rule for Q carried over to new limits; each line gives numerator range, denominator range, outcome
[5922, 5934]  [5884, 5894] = 1.10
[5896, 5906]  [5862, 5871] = 1.03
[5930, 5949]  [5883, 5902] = 1.07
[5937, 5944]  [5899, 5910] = 0.95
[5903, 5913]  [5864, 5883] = 0.98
